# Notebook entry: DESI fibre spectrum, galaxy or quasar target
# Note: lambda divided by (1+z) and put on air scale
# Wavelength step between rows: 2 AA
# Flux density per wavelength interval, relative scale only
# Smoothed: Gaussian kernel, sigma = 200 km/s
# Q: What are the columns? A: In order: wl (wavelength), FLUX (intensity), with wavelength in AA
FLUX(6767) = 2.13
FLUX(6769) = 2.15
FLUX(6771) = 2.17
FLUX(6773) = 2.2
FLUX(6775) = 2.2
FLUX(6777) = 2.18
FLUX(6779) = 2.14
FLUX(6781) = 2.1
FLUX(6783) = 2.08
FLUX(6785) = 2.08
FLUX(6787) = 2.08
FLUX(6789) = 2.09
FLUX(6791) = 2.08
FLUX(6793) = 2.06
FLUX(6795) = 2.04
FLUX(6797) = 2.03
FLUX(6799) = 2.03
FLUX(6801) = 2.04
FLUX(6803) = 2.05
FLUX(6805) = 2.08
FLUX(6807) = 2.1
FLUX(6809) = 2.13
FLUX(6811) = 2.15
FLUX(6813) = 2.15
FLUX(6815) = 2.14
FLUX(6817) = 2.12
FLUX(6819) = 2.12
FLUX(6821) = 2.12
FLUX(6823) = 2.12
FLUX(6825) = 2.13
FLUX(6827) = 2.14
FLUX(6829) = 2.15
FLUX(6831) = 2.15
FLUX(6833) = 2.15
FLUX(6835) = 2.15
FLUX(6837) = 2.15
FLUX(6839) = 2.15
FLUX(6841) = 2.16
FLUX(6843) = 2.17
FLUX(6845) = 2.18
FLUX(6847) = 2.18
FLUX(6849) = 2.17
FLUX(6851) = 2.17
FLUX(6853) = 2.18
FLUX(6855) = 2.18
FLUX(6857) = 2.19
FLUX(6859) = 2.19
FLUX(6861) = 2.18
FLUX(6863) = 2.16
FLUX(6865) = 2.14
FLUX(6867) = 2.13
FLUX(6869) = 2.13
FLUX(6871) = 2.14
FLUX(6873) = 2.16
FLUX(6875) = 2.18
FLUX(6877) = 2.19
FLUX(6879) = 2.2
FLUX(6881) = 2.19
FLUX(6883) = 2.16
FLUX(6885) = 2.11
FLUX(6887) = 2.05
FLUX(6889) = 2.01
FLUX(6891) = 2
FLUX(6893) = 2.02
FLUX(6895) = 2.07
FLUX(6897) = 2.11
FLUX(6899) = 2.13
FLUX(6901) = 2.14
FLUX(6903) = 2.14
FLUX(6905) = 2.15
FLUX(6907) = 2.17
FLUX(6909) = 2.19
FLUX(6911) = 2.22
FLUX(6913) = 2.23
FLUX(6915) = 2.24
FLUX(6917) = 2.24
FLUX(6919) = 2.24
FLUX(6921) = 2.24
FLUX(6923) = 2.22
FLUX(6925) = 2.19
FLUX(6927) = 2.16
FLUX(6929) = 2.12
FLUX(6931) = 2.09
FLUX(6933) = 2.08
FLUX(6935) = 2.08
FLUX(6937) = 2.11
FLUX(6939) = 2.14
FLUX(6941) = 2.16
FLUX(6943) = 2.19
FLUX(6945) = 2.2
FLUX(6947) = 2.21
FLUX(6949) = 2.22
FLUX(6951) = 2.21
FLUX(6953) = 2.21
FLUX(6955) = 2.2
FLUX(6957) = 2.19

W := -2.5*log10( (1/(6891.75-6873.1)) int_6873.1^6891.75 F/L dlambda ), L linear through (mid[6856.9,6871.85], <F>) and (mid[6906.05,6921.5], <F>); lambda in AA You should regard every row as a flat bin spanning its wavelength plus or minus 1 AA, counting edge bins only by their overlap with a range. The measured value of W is 0.028 mag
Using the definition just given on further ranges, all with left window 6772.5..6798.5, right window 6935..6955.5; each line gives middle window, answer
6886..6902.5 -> 0.04 mag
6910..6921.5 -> -0.03 mag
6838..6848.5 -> -0.02 mag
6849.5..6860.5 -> -0.02 mag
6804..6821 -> 0.00 mag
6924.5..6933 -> 0.02 mag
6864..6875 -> 0.00 mag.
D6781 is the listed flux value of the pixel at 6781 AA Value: 2.1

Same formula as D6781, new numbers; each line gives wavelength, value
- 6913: 2.23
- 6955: 2.2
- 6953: 2.21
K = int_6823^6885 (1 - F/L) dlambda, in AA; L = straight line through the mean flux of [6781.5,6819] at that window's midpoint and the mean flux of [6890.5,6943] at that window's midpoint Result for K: -1.3 AA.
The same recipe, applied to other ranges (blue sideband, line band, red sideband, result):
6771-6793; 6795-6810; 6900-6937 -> 0.5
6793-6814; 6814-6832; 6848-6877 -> -0.2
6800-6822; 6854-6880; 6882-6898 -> -1.1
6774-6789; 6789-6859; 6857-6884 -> 0.5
